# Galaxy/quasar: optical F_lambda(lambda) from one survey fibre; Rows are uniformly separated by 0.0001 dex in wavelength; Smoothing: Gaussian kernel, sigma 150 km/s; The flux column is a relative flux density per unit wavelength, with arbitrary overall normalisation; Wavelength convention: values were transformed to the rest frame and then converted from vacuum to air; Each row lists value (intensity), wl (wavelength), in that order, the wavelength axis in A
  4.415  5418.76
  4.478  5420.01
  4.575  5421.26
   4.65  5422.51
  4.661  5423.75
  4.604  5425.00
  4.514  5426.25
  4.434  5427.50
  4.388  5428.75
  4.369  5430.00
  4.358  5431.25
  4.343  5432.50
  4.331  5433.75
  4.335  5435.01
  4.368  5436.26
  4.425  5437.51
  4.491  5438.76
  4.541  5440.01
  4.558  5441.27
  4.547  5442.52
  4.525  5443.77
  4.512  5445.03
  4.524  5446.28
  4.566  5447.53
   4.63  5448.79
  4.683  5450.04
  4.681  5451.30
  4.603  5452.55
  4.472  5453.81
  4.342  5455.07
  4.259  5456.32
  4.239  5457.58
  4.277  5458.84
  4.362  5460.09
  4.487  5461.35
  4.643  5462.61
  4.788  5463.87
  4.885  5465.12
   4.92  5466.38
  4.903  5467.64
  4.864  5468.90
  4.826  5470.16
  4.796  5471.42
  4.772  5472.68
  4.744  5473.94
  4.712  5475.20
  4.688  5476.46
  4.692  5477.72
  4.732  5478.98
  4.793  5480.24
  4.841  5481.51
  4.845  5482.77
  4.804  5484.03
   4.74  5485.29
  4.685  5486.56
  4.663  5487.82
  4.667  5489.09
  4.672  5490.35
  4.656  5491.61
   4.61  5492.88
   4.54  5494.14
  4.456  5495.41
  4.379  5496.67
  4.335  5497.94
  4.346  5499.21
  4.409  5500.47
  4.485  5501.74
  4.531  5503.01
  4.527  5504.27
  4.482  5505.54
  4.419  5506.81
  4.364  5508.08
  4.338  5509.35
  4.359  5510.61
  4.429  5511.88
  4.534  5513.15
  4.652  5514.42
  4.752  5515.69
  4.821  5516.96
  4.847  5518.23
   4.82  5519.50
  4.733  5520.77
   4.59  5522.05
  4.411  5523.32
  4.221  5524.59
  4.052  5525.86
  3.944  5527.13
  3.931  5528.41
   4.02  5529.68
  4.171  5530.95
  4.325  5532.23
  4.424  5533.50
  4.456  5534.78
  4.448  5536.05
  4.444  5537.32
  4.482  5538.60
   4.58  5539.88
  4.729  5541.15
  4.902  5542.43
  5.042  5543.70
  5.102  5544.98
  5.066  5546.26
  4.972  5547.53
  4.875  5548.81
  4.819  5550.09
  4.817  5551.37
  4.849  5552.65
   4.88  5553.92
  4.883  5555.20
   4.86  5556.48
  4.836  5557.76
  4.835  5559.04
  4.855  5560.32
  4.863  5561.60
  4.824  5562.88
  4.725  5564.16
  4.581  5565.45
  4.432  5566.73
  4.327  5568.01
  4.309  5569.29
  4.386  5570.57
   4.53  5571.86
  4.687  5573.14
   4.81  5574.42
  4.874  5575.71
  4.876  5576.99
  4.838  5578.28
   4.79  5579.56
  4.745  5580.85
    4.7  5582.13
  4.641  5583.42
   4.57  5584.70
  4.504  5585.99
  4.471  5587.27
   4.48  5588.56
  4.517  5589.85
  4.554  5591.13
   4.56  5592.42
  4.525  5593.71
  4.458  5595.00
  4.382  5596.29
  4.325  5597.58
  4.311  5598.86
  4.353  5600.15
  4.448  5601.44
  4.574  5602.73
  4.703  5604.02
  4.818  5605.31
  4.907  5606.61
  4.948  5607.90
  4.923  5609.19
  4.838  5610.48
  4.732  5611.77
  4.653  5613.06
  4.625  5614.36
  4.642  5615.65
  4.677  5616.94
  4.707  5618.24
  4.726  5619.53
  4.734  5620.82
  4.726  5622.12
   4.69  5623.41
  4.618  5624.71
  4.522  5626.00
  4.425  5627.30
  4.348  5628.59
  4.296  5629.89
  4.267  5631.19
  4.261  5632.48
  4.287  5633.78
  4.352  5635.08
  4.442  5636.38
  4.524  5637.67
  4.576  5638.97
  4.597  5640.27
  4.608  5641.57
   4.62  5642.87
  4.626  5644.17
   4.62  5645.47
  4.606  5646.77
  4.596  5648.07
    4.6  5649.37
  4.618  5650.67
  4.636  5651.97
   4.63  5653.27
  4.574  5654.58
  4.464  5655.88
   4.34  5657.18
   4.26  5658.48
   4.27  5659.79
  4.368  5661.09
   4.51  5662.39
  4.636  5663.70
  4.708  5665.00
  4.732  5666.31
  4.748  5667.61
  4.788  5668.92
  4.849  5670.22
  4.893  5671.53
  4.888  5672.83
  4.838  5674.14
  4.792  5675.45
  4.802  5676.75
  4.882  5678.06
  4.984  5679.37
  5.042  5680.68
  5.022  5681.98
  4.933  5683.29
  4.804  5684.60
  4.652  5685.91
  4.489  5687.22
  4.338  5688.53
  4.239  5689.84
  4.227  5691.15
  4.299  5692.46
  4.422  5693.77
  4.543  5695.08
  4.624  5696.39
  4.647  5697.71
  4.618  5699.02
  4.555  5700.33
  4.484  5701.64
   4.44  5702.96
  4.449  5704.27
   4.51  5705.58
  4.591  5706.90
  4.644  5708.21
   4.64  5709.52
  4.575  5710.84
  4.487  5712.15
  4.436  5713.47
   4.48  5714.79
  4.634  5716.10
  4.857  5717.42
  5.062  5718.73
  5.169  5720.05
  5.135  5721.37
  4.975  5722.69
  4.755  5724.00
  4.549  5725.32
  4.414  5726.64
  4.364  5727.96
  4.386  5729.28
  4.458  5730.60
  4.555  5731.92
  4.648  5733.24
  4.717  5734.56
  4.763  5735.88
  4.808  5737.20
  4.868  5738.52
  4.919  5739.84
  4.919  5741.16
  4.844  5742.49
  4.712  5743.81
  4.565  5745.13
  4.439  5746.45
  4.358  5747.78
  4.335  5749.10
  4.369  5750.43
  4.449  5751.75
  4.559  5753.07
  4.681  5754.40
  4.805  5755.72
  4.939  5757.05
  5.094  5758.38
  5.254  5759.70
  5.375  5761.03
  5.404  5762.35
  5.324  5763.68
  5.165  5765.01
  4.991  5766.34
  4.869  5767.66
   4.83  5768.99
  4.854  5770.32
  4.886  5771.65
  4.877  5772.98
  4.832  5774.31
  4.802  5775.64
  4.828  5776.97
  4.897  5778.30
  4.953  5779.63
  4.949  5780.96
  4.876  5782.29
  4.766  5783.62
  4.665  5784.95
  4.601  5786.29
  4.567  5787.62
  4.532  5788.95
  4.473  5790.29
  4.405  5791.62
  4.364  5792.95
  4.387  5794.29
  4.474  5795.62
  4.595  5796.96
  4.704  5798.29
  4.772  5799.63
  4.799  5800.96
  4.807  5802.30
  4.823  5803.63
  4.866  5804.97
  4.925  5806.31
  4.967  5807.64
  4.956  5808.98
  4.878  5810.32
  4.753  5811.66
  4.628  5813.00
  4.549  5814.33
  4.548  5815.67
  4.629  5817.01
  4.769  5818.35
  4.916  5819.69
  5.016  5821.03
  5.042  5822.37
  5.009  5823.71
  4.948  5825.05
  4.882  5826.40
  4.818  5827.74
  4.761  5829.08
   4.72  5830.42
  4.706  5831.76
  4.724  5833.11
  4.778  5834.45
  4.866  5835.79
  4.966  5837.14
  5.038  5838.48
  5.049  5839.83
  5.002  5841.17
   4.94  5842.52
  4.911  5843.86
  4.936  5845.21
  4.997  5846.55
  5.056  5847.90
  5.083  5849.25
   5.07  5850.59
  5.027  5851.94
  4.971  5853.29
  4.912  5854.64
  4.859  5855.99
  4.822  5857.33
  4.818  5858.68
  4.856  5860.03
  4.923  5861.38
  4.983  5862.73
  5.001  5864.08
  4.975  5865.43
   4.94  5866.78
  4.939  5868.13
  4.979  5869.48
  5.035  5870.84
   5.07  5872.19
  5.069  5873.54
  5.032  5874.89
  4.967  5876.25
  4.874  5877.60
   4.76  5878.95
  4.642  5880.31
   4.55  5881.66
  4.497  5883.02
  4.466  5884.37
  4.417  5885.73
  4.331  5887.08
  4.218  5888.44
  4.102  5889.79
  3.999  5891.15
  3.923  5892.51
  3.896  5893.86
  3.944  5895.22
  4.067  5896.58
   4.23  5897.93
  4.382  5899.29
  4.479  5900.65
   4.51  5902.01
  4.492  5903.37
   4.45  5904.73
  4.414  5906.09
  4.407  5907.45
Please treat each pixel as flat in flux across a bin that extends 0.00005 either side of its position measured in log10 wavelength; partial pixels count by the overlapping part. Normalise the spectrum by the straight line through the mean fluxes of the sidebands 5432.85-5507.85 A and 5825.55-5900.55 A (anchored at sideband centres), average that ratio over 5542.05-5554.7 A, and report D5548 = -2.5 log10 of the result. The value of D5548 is -0.07 mag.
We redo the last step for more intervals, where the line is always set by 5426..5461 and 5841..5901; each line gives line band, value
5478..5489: -0.07 mag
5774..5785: -0.05 mag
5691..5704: 0.03 mag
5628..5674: 0.01 mag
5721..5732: 0.00 mag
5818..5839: -0.04 mag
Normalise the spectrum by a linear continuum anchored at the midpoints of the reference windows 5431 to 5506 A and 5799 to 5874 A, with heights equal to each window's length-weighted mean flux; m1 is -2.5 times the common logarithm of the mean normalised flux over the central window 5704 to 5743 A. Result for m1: 0.03 mag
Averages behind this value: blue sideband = 4.58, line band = 4.69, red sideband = 4.89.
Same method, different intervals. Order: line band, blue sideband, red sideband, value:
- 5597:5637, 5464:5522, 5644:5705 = 0.012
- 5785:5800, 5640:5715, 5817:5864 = 0.068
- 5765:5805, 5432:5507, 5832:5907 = -0.013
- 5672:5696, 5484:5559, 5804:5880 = 0.014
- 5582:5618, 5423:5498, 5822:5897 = 0.012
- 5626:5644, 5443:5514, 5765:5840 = 0.059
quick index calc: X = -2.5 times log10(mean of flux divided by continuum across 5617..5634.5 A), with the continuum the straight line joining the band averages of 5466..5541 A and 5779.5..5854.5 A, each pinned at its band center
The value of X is 0.03 mag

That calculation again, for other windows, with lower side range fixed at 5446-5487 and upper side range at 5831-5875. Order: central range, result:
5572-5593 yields 0.020 mag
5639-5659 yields 0.054 mag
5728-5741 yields 0.042 mag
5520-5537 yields 0.100 mag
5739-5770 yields 0.009 mag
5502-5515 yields 0.054 mag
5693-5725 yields 0.043 mag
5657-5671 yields 0.054 mag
